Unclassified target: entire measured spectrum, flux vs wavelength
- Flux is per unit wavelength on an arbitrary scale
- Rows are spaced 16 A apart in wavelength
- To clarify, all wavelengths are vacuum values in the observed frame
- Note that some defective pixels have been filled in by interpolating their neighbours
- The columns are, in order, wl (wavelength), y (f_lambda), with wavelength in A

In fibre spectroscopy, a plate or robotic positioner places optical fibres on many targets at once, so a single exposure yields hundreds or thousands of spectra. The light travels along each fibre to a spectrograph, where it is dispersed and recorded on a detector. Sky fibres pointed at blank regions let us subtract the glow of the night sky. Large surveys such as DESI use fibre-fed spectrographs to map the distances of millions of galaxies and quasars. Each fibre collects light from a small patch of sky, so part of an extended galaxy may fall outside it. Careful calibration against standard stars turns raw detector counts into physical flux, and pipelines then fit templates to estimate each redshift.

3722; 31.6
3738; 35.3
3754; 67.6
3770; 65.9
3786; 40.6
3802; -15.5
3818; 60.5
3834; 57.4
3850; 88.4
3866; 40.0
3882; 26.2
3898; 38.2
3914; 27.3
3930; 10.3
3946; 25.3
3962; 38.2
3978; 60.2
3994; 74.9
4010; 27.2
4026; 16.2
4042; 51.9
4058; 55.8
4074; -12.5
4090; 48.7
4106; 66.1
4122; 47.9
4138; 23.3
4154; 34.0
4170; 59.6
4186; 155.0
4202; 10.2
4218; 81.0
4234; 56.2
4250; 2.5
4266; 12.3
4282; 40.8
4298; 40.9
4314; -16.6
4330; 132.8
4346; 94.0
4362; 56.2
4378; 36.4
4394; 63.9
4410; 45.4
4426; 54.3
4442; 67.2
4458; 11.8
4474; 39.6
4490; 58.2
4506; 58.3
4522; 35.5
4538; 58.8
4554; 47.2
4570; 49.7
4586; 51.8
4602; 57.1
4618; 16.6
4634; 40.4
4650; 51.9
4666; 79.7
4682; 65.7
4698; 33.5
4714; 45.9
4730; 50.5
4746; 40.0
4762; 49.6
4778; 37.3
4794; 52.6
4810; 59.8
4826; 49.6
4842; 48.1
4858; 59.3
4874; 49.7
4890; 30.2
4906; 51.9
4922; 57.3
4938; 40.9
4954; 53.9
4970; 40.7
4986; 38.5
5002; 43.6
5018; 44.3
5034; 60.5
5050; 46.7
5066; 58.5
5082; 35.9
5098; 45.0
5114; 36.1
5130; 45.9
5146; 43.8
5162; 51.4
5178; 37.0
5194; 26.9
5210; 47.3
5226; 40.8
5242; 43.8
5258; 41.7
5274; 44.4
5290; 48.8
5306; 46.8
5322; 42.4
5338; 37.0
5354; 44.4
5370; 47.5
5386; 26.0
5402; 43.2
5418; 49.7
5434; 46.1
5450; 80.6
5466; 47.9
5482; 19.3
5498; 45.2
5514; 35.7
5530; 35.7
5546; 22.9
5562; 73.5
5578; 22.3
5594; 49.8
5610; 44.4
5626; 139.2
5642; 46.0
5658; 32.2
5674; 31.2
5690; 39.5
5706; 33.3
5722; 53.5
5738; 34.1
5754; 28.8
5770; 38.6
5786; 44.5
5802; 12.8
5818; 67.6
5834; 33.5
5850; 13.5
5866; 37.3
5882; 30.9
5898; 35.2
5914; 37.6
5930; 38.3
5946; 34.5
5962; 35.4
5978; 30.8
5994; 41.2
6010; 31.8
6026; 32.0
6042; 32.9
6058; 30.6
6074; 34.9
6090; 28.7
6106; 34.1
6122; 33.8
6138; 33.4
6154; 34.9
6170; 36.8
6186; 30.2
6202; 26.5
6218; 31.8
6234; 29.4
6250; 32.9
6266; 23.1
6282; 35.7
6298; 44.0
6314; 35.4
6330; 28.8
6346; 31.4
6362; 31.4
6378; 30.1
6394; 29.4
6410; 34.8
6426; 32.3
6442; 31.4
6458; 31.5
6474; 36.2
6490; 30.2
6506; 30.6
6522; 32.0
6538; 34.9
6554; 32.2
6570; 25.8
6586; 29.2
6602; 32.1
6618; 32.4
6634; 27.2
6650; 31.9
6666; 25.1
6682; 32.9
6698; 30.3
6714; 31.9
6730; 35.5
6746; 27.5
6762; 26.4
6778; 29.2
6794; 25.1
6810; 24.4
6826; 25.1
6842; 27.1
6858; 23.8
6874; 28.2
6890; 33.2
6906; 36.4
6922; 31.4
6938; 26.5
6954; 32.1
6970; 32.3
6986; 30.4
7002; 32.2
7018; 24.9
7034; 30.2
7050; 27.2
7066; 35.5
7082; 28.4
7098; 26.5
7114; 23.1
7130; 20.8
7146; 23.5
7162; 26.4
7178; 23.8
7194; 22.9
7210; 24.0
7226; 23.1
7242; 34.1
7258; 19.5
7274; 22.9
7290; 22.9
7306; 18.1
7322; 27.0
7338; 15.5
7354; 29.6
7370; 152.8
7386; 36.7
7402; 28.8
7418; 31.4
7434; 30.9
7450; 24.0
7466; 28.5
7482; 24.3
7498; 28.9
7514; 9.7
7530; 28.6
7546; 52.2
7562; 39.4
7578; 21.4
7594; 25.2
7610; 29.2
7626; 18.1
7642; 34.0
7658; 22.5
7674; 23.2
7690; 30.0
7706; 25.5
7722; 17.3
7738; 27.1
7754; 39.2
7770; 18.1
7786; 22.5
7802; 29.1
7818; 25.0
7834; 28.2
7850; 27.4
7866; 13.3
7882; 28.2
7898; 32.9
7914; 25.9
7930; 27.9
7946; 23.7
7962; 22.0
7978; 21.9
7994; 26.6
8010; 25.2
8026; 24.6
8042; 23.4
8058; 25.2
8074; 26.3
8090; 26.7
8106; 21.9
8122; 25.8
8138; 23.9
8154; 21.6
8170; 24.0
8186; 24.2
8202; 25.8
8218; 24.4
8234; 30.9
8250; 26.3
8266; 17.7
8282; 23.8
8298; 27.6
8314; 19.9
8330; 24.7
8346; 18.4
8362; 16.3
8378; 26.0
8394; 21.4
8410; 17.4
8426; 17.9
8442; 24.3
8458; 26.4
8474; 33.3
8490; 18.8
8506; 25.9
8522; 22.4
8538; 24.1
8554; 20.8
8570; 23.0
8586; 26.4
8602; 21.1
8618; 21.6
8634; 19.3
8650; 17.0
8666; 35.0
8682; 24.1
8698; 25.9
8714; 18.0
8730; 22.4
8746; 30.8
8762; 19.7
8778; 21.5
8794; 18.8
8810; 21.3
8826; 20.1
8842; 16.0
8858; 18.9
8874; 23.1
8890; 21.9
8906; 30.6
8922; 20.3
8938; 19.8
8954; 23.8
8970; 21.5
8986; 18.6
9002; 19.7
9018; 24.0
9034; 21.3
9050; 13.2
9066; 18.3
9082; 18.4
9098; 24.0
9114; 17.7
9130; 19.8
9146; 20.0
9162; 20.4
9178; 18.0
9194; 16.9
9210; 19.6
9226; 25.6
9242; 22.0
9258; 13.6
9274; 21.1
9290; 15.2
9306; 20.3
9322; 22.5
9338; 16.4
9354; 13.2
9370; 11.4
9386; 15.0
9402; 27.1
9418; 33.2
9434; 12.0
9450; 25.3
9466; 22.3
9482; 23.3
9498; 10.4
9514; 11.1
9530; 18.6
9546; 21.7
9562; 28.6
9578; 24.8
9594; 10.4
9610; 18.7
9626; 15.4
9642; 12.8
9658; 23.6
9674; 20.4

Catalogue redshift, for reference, 0.12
